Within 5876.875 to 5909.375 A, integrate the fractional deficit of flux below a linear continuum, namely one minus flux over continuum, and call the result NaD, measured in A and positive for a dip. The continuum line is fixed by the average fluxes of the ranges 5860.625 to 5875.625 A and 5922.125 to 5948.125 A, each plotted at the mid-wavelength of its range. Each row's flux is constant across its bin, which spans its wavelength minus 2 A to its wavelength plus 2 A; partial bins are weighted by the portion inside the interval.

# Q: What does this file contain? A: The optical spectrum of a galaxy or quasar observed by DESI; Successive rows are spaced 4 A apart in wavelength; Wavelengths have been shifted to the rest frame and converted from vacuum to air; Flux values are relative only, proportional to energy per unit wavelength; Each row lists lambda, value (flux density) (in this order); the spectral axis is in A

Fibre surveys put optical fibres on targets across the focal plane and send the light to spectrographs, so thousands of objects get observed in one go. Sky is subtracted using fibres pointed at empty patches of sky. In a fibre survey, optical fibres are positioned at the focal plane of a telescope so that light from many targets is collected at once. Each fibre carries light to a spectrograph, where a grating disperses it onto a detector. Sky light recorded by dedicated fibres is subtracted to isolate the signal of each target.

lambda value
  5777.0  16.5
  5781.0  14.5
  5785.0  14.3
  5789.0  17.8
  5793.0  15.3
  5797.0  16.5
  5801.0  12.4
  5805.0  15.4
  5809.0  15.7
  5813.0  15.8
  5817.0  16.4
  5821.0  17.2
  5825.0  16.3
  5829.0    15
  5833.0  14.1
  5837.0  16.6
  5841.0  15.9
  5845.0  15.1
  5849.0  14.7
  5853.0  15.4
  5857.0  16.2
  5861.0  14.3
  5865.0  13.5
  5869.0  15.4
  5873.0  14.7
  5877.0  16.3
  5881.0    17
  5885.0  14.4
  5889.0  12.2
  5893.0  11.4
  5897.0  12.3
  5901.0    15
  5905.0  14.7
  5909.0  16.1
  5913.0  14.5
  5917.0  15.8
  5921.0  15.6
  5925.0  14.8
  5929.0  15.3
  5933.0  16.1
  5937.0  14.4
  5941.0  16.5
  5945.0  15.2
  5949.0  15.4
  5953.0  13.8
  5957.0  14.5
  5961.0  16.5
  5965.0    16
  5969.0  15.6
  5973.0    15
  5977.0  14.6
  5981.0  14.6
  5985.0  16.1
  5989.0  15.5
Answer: 1.5 A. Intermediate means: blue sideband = 14.6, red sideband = 15.4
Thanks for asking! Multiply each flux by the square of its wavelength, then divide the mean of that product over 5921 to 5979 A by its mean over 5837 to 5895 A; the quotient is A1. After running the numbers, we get 1.06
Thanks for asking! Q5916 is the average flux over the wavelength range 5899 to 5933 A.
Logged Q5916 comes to 15.3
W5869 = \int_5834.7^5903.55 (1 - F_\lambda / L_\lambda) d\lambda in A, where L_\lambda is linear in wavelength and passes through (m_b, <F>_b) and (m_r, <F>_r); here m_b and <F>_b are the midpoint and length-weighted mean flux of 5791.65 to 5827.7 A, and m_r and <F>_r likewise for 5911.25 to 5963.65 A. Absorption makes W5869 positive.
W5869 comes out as 3.37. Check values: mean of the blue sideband 15.7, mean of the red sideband 15.3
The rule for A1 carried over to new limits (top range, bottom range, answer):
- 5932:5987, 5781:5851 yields 1.03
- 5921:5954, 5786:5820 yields 1.02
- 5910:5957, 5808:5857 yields 1.00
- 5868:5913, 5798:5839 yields 0.96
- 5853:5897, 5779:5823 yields 0.95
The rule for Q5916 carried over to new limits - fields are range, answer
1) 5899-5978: 15.3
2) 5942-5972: 15.3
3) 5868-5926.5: 14.7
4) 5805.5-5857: 15.7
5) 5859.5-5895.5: 14.3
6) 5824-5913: 14.8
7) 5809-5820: 16.1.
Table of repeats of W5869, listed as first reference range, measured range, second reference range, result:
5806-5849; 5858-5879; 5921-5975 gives 0.9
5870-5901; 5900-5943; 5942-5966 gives -1.8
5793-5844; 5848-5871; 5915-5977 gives 0.9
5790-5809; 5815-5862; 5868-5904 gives -2.8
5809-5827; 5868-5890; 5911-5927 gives 0.7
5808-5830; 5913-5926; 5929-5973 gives 0.2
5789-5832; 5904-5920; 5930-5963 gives 0.1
